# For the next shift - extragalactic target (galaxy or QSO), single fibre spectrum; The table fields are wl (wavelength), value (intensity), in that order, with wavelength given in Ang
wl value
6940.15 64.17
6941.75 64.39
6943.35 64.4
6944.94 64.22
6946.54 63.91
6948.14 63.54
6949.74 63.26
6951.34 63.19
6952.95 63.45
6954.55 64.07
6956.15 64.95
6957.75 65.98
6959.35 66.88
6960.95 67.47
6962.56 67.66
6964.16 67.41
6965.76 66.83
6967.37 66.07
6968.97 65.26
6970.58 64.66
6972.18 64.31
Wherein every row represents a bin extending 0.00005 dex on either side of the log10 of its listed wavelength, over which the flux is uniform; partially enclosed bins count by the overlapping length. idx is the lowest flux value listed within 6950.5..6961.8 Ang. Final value 63.19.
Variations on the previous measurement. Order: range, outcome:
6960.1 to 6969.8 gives 65.26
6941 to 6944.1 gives 64.39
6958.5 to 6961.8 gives 66.88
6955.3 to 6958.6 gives 64.95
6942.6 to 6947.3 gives 63.91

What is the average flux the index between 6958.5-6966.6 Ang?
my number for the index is 67.2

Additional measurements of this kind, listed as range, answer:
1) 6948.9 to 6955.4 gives 63.4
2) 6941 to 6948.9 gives 64.1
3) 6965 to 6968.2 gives 66.4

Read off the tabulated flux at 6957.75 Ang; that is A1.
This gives 65.98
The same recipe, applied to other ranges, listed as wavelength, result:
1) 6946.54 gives 63.91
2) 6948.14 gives 63.54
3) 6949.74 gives 63.26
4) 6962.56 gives 67.66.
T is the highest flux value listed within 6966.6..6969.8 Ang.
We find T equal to 66.07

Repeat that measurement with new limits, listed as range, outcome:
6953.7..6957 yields 64.95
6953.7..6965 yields 67.66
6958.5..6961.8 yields 67.47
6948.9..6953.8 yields 63.45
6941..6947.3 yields 64.4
